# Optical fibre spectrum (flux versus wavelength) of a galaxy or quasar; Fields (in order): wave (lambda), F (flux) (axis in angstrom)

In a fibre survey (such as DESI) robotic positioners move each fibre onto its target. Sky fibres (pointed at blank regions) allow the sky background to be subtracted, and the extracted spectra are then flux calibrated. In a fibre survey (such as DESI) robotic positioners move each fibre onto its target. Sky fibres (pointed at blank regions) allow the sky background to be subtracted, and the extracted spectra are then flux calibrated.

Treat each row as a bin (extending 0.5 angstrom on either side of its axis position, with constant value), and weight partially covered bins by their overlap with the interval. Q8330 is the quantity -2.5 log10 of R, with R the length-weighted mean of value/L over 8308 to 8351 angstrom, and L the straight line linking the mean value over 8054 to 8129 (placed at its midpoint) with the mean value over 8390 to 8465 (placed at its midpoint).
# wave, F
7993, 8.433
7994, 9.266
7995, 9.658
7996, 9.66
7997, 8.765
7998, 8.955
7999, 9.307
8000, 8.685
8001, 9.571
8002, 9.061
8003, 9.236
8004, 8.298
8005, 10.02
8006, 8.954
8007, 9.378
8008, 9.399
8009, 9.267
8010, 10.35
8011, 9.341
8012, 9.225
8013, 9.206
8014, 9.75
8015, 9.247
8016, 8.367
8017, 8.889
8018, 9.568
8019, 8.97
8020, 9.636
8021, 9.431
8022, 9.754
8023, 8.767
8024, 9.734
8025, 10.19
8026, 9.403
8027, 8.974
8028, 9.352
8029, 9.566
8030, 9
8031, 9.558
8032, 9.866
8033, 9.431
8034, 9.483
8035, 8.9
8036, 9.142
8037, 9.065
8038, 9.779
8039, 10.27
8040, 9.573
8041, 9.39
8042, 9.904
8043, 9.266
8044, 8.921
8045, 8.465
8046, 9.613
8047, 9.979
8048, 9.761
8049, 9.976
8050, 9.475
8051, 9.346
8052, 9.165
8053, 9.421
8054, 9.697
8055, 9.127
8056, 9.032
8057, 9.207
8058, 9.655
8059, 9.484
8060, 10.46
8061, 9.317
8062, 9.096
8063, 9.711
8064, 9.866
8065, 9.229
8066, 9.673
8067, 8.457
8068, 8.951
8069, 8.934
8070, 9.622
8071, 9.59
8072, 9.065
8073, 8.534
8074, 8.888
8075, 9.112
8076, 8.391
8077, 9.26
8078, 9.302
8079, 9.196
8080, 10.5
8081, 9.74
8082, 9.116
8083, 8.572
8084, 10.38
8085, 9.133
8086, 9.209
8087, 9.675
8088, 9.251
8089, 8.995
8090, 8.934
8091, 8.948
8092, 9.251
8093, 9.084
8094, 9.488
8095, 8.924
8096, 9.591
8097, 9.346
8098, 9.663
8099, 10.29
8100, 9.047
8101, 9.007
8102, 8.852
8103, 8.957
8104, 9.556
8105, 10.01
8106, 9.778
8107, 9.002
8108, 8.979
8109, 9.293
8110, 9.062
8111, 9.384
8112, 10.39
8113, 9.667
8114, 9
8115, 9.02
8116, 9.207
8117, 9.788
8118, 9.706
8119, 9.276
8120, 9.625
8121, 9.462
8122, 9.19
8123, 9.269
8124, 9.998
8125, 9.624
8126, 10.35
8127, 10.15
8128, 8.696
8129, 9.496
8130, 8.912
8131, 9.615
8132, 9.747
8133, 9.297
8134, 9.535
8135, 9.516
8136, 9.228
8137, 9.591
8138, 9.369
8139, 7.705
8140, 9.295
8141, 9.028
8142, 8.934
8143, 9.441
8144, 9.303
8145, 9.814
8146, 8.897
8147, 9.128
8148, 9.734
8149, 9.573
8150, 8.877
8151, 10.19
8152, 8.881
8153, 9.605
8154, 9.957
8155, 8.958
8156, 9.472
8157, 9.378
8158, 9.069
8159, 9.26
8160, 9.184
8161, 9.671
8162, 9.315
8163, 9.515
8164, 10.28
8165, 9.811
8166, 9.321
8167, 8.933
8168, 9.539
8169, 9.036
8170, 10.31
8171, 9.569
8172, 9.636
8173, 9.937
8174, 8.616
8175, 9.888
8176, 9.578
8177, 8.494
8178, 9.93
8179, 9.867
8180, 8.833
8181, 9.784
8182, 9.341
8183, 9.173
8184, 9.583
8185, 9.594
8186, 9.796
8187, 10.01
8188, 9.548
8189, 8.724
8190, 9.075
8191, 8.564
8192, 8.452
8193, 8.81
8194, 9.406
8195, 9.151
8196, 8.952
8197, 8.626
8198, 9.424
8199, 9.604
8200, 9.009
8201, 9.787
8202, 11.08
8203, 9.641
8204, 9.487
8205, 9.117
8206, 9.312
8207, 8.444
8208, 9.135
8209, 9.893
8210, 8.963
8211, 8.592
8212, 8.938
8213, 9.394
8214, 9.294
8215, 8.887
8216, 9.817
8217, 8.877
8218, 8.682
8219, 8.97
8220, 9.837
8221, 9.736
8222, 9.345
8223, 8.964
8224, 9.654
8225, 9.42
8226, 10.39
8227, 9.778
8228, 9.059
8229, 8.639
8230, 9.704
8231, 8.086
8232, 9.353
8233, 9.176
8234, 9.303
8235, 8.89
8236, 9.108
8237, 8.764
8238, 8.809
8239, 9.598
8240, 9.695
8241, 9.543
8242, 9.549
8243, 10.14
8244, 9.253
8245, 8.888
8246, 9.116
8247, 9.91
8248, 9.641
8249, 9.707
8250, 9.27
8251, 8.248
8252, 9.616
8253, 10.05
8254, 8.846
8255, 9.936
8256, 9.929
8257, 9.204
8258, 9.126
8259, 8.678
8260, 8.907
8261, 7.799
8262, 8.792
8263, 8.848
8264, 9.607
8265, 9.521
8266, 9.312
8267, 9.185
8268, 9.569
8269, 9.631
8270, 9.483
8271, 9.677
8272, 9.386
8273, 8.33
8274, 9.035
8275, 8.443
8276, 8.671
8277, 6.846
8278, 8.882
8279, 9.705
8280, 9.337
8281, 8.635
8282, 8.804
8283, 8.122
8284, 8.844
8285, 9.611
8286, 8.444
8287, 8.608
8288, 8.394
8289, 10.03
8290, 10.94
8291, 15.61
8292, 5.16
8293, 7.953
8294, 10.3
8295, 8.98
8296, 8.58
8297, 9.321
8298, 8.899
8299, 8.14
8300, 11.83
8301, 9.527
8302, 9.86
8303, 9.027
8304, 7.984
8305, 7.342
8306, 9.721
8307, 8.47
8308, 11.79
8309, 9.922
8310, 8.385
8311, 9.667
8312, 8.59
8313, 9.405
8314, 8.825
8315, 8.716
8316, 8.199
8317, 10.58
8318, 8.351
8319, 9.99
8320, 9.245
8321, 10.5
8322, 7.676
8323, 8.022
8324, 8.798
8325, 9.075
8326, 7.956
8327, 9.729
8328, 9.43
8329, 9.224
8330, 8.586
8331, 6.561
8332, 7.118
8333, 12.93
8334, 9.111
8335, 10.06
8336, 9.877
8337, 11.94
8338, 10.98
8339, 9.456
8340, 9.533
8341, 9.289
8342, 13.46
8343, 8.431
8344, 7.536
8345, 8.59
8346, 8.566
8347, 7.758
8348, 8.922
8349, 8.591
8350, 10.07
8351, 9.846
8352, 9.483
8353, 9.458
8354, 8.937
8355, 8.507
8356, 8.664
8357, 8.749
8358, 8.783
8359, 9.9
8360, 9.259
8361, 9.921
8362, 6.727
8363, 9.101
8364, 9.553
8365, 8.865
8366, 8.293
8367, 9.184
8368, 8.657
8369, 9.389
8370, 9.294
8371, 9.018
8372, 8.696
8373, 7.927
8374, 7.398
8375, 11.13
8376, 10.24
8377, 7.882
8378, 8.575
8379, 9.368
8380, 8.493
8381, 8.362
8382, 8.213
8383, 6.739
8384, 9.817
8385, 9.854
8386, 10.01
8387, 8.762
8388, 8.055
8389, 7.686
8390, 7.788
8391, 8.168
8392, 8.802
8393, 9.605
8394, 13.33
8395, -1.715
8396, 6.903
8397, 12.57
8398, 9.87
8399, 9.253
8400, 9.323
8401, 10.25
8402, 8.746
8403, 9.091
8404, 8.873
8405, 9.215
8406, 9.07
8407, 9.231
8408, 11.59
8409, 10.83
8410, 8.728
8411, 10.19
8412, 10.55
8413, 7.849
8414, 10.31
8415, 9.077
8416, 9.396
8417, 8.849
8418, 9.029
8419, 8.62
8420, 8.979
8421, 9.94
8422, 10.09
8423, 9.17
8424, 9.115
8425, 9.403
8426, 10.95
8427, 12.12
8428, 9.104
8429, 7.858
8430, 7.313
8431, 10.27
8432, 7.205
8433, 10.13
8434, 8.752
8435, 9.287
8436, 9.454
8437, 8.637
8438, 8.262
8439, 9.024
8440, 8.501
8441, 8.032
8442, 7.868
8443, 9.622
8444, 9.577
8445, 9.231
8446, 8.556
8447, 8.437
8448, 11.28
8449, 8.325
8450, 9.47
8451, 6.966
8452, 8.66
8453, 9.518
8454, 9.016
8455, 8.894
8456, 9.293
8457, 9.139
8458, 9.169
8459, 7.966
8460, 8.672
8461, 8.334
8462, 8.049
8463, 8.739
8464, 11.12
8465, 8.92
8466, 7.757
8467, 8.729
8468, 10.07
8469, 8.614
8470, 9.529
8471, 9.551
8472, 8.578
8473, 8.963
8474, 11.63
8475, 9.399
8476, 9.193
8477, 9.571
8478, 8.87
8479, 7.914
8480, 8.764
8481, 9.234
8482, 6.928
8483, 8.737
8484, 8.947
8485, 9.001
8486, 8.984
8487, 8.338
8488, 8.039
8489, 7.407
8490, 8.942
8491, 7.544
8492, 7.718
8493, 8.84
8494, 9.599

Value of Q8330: -0.01 mag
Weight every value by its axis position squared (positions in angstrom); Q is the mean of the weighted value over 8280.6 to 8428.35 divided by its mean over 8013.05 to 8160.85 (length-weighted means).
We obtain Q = 1.04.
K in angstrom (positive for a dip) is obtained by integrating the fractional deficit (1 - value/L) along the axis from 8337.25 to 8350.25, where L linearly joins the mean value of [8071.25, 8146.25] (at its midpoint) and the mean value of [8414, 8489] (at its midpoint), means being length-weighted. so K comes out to -0.35 angstrom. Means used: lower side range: 9.33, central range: 9.36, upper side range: 9.01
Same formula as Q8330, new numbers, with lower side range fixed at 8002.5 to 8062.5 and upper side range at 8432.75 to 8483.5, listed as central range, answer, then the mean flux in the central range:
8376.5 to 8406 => 0.041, 8.69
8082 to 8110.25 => 0.005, 9.29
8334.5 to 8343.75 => -0.133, 10.3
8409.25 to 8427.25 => -0.066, 9.56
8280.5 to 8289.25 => 0.041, 8.8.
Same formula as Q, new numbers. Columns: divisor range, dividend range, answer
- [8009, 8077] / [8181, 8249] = 1.04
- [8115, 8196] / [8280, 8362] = 1.02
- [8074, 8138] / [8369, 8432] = 1.04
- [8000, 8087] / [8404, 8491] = 1.07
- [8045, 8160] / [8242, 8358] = 1.03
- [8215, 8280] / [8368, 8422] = 1.01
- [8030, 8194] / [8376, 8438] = 1.04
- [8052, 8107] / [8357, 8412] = 1.03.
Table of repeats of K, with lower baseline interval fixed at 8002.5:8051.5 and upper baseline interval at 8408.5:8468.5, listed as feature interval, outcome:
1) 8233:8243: -0.05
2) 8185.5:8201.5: 0.17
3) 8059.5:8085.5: 0.15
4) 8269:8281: 0.41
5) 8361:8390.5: 1.30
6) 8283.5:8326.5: 0.04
